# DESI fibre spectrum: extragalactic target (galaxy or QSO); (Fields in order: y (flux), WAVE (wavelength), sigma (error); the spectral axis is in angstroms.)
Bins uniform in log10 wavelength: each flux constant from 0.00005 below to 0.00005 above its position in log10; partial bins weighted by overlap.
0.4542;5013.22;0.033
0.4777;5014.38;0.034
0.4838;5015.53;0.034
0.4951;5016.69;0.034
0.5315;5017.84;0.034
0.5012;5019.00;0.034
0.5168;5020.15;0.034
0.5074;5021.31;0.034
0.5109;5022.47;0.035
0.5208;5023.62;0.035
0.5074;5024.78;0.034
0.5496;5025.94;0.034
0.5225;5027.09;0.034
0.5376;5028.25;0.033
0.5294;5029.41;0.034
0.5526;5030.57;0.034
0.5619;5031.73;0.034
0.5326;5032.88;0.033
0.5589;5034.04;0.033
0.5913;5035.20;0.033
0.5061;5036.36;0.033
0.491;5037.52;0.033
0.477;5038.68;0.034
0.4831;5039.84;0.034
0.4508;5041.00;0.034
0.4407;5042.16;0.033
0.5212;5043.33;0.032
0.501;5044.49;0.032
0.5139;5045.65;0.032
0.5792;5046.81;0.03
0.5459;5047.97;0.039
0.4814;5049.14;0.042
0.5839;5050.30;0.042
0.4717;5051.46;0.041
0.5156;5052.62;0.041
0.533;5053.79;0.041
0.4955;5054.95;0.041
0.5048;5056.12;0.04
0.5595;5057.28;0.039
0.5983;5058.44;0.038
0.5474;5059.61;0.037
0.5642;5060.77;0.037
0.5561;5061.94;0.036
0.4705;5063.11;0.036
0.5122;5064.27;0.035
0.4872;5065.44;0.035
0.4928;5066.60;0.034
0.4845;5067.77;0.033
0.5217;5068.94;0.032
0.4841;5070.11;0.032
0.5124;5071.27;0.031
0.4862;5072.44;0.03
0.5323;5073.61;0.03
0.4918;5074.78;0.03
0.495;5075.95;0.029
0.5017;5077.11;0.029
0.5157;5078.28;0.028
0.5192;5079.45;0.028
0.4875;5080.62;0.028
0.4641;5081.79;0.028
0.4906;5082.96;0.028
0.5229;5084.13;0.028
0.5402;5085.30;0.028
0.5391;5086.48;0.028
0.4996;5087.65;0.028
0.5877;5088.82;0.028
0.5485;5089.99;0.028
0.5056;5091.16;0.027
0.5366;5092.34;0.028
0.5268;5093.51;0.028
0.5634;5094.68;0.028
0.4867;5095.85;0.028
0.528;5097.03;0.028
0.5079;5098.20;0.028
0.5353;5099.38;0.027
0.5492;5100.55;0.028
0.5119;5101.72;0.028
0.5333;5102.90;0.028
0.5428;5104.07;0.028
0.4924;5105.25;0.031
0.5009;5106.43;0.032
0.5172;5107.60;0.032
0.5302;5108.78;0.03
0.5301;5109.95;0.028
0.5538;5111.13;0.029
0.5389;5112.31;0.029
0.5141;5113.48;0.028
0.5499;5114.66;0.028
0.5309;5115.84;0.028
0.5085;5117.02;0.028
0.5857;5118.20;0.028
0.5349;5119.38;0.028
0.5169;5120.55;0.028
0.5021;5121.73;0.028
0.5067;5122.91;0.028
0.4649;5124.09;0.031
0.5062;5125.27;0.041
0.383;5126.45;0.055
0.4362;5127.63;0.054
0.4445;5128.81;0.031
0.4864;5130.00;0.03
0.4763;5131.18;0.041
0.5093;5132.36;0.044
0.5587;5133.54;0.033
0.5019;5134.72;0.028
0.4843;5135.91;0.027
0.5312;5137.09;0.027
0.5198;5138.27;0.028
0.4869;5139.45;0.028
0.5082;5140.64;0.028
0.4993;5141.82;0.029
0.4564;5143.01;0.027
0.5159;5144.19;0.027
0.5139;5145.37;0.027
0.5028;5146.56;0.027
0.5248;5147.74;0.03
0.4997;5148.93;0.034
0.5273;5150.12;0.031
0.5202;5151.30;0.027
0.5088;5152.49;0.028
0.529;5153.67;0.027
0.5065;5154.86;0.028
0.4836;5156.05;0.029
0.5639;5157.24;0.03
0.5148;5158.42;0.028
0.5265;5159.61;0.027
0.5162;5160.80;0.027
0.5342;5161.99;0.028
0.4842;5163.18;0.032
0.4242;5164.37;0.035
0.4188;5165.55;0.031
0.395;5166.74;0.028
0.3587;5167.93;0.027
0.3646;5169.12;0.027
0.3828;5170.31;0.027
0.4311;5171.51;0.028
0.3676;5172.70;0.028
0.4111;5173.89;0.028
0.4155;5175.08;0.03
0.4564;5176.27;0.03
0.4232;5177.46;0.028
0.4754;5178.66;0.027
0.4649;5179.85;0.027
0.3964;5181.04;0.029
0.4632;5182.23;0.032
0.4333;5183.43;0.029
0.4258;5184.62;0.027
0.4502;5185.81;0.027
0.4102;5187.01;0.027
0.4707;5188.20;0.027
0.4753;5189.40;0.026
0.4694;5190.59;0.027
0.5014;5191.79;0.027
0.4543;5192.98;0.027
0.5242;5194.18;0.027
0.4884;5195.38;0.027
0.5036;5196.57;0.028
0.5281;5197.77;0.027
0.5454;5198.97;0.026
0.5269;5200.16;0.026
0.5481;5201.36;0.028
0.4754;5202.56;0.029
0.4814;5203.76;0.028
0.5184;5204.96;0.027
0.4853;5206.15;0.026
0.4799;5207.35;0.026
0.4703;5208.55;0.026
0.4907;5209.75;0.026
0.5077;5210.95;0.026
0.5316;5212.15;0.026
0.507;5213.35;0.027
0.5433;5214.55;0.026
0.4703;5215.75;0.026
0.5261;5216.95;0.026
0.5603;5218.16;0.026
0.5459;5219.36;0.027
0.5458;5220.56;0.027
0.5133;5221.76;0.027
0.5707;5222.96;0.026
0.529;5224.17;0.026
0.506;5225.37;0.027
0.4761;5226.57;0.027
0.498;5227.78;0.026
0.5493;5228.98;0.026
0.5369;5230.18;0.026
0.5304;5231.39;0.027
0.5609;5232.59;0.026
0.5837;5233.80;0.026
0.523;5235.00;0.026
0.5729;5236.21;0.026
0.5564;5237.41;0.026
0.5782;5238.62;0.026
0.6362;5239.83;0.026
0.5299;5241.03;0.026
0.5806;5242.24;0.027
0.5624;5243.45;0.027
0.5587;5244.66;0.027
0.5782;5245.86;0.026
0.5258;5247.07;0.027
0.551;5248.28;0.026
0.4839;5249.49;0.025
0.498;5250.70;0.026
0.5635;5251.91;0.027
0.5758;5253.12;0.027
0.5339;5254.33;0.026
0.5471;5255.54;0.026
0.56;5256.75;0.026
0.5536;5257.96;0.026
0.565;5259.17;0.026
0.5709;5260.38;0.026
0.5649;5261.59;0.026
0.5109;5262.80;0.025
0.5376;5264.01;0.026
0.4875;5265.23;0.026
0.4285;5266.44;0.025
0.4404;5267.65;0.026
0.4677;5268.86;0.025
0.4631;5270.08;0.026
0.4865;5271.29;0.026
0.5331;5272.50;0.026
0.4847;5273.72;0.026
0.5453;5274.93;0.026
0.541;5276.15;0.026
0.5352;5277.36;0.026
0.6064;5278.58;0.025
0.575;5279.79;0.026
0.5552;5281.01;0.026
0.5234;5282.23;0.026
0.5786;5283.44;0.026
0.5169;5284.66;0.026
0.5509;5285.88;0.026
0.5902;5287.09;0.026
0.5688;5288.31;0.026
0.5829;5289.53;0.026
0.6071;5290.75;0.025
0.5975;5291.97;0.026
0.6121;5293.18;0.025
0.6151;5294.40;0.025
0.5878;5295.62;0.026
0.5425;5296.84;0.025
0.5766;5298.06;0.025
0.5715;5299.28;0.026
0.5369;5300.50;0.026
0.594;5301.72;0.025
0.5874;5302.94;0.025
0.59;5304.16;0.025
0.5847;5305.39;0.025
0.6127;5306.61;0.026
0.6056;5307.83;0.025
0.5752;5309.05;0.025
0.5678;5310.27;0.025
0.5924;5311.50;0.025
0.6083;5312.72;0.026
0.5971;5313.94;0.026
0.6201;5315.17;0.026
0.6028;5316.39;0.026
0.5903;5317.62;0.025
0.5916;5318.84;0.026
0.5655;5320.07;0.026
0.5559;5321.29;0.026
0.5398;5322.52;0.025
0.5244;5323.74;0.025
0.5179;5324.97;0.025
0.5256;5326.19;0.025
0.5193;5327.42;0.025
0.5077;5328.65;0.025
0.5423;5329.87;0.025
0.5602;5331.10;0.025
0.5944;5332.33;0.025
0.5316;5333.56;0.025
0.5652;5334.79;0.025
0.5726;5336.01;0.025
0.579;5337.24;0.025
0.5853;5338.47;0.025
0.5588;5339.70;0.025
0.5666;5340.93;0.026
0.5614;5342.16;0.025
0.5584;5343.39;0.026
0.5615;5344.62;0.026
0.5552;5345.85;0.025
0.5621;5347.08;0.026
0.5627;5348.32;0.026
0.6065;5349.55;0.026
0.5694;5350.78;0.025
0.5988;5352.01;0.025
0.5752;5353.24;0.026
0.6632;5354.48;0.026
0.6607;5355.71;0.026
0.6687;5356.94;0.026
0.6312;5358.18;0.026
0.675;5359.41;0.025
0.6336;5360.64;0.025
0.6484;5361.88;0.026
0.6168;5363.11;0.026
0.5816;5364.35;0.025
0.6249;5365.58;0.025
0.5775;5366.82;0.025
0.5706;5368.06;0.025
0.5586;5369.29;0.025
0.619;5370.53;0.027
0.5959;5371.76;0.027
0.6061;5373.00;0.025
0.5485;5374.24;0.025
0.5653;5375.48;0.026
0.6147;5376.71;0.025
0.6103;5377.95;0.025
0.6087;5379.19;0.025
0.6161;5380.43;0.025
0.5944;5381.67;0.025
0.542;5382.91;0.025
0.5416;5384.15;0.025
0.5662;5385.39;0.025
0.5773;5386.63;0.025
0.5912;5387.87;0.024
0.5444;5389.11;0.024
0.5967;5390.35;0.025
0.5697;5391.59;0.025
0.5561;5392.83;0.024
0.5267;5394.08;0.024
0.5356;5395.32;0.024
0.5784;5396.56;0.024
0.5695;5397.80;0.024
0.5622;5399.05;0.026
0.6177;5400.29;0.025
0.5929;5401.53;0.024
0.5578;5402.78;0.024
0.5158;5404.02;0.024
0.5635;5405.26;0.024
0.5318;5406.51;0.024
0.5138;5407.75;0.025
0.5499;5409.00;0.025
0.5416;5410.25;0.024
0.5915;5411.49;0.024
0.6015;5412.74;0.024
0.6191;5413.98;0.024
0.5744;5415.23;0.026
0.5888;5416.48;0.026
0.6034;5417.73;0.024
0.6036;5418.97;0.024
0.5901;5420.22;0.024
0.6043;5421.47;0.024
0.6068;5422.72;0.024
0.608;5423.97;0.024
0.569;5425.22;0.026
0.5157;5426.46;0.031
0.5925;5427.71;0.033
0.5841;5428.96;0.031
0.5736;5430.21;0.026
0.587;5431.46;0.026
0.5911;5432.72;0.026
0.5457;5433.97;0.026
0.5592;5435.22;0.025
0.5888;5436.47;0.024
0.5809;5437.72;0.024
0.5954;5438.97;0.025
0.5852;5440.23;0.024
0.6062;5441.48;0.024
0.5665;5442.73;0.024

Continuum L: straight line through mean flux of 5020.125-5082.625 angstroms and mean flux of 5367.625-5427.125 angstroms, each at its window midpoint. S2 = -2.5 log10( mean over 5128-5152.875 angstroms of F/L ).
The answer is 0.06 mag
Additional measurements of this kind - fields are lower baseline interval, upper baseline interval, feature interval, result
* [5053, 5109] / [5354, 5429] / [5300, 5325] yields -0.02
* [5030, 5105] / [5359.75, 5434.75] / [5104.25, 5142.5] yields 0.05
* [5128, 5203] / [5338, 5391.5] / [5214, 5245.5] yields -0.06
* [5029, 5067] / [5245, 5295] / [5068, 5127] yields 0.02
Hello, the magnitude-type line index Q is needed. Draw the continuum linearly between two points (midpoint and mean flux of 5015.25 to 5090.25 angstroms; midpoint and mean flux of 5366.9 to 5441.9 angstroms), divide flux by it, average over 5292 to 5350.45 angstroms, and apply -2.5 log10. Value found -0.017 mag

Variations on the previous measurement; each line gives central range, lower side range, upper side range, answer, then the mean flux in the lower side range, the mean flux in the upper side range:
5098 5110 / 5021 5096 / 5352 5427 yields 0.01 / 0.519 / 0.587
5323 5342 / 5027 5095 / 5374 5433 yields 0.03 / 0.519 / 0.575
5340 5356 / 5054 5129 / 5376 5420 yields -0.03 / 0.516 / 0.574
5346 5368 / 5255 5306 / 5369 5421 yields -0.08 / 0.549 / 0.575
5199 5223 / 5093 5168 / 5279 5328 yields 0.05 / 0.506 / 0.574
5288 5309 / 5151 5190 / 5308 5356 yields -0.08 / 0.454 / 0.571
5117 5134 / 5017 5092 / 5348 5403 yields 0.09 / 0.518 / 0.592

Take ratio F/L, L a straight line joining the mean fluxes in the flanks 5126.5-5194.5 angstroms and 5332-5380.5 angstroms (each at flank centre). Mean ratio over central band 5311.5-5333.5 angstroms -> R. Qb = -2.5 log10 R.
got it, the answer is 0.02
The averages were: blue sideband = 0.472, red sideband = 0.594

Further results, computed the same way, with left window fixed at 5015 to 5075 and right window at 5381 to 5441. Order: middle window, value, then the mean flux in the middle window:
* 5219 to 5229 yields 0.04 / 0.524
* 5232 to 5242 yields -0.04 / 0.568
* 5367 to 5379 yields -0.04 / 0.588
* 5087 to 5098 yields -0.01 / 0.531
